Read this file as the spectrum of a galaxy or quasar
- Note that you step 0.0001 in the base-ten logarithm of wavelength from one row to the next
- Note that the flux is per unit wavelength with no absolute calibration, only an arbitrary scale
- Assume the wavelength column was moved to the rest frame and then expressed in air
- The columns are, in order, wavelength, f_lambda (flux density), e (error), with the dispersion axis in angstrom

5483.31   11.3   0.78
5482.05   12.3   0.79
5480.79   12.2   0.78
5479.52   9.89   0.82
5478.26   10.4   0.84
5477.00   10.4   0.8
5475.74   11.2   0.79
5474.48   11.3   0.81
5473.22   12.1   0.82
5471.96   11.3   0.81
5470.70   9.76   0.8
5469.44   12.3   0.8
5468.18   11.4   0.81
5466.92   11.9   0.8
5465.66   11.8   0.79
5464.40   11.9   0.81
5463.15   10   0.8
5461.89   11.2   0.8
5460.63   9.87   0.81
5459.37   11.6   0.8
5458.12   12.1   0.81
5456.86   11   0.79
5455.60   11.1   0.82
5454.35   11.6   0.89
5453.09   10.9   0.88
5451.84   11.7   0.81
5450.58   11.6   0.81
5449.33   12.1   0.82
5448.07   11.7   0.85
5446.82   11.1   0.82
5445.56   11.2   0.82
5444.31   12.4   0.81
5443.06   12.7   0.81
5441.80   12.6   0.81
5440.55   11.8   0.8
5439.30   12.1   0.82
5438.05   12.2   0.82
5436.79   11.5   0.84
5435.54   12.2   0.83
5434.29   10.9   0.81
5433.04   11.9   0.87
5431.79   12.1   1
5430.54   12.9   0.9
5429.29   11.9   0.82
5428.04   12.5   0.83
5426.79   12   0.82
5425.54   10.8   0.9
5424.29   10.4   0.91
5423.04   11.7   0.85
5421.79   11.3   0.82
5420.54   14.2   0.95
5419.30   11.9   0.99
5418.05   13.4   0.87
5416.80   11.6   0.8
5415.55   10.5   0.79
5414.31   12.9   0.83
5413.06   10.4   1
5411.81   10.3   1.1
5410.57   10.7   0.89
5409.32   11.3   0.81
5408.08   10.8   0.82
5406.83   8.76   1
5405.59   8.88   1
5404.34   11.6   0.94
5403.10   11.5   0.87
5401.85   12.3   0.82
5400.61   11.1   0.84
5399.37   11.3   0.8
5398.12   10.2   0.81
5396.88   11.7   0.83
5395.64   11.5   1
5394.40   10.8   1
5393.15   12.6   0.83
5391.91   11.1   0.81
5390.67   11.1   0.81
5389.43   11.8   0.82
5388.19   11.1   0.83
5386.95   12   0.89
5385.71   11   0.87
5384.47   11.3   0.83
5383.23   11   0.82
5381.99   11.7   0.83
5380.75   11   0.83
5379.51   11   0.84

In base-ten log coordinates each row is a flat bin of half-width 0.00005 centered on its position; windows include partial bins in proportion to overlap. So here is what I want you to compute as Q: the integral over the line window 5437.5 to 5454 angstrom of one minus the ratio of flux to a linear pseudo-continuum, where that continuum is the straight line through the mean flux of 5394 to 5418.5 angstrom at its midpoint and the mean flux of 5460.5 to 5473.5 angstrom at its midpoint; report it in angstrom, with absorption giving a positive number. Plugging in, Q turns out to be -0.97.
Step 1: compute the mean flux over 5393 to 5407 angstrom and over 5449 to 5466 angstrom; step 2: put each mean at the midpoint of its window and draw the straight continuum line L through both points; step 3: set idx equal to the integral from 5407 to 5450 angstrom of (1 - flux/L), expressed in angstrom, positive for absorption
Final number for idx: -2.2 angstrom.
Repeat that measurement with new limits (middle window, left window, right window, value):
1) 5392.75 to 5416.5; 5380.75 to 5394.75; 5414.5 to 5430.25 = 1.3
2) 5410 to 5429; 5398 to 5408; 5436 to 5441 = -0.6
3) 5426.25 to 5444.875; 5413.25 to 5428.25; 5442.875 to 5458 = -0.6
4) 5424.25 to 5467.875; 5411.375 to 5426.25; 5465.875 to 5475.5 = -0.5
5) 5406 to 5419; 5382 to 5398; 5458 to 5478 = 0.3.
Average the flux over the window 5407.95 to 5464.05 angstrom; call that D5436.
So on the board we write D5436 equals 11.6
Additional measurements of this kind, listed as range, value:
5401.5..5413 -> 10.6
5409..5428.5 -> 11.6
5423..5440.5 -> 11.8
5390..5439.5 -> 11.5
